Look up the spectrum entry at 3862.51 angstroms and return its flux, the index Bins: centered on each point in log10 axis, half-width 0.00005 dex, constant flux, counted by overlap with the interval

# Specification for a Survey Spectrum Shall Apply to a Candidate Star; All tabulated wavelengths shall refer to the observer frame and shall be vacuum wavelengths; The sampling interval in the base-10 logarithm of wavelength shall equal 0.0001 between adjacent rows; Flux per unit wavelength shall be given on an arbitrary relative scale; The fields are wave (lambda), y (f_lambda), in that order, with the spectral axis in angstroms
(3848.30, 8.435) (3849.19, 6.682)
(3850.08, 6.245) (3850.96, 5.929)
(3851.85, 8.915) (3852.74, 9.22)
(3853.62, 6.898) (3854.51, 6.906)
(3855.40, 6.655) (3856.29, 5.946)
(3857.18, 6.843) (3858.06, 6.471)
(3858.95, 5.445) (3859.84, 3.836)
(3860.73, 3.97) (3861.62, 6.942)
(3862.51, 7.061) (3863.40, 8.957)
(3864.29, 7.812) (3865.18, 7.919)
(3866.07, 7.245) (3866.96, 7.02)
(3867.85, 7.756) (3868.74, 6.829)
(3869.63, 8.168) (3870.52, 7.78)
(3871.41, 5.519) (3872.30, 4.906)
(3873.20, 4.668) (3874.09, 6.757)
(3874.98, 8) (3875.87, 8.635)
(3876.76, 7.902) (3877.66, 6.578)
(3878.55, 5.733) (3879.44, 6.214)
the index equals 7.061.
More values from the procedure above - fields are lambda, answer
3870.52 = 7.78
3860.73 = 3.97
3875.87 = 8.635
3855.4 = 6.655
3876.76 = 7.902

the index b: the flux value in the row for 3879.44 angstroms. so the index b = 6.214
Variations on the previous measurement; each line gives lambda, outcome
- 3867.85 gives 7.756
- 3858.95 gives 5.445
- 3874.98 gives 8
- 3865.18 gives 7.919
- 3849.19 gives 6.682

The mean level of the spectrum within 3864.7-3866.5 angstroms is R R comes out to 7.59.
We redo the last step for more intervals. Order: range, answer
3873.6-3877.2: 7.8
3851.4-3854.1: 8.32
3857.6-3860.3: 5.27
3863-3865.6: 8.22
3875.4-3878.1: 7.7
